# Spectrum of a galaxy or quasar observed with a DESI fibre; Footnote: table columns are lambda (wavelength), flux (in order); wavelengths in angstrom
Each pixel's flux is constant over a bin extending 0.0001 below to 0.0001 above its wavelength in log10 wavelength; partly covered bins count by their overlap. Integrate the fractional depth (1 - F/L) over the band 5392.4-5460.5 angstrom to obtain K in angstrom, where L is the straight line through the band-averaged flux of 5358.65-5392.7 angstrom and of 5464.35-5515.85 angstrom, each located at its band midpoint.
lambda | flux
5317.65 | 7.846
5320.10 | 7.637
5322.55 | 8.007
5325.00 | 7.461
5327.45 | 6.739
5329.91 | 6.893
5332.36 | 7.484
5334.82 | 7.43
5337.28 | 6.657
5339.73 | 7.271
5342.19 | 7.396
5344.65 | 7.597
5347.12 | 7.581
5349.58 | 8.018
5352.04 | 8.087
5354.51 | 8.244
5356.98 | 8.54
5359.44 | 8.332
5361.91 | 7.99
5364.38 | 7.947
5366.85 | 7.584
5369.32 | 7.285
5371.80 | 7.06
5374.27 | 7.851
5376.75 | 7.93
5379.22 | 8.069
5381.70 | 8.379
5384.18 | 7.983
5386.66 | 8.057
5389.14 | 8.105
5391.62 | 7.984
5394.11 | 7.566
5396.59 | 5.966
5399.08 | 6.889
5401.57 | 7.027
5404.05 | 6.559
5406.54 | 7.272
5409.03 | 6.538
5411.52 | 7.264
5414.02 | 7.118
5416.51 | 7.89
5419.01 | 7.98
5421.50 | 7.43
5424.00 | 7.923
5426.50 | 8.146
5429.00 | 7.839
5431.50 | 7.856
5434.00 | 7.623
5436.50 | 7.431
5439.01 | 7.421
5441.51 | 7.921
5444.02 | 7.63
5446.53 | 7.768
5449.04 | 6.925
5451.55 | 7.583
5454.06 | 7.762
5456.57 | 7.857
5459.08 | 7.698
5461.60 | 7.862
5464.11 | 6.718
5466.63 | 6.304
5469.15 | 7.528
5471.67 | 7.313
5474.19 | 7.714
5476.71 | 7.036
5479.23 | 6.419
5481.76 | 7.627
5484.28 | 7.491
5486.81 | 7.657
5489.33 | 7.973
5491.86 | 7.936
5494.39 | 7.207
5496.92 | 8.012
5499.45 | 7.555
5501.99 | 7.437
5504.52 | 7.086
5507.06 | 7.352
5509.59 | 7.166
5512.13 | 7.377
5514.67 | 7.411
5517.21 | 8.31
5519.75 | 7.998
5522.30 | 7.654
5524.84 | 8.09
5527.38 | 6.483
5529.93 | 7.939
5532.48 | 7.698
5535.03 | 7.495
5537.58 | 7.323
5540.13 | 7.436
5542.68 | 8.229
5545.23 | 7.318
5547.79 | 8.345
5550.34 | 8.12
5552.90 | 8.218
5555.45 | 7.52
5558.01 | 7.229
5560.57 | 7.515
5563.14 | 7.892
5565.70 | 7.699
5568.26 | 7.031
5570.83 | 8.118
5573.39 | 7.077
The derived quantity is 1.9 angstrom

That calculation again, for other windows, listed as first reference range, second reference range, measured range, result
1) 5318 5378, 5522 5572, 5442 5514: 2.08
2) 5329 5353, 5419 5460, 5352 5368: -1.32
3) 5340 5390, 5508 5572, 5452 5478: 1.26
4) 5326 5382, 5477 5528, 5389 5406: 1.15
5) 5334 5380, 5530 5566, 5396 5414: 2.07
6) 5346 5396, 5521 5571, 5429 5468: 1.47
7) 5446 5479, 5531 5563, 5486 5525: -0.47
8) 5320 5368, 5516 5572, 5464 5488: 1.52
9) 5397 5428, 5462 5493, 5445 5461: -0.64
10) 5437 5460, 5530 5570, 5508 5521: 0.02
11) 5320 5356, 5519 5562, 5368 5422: 0.63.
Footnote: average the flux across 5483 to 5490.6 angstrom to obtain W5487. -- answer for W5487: 7.71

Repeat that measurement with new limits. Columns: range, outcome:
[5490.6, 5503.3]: 7.63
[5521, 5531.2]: 7.54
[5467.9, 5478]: 7.4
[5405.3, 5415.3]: 7.05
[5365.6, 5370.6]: 7.43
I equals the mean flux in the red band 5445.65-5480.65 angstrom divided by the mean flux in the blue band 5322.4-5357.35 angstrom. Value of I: 0.97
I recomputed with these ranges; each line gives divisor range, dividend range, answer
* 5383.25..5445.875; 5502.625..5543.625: 1.01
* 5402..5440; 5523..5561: 1.03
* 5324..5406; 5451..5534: 0.99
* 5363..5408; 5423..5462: 1.02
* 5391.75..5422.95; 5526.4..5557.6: 1.07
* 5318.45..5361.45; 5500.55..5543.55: 0.99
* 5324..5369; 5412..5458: 1.01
